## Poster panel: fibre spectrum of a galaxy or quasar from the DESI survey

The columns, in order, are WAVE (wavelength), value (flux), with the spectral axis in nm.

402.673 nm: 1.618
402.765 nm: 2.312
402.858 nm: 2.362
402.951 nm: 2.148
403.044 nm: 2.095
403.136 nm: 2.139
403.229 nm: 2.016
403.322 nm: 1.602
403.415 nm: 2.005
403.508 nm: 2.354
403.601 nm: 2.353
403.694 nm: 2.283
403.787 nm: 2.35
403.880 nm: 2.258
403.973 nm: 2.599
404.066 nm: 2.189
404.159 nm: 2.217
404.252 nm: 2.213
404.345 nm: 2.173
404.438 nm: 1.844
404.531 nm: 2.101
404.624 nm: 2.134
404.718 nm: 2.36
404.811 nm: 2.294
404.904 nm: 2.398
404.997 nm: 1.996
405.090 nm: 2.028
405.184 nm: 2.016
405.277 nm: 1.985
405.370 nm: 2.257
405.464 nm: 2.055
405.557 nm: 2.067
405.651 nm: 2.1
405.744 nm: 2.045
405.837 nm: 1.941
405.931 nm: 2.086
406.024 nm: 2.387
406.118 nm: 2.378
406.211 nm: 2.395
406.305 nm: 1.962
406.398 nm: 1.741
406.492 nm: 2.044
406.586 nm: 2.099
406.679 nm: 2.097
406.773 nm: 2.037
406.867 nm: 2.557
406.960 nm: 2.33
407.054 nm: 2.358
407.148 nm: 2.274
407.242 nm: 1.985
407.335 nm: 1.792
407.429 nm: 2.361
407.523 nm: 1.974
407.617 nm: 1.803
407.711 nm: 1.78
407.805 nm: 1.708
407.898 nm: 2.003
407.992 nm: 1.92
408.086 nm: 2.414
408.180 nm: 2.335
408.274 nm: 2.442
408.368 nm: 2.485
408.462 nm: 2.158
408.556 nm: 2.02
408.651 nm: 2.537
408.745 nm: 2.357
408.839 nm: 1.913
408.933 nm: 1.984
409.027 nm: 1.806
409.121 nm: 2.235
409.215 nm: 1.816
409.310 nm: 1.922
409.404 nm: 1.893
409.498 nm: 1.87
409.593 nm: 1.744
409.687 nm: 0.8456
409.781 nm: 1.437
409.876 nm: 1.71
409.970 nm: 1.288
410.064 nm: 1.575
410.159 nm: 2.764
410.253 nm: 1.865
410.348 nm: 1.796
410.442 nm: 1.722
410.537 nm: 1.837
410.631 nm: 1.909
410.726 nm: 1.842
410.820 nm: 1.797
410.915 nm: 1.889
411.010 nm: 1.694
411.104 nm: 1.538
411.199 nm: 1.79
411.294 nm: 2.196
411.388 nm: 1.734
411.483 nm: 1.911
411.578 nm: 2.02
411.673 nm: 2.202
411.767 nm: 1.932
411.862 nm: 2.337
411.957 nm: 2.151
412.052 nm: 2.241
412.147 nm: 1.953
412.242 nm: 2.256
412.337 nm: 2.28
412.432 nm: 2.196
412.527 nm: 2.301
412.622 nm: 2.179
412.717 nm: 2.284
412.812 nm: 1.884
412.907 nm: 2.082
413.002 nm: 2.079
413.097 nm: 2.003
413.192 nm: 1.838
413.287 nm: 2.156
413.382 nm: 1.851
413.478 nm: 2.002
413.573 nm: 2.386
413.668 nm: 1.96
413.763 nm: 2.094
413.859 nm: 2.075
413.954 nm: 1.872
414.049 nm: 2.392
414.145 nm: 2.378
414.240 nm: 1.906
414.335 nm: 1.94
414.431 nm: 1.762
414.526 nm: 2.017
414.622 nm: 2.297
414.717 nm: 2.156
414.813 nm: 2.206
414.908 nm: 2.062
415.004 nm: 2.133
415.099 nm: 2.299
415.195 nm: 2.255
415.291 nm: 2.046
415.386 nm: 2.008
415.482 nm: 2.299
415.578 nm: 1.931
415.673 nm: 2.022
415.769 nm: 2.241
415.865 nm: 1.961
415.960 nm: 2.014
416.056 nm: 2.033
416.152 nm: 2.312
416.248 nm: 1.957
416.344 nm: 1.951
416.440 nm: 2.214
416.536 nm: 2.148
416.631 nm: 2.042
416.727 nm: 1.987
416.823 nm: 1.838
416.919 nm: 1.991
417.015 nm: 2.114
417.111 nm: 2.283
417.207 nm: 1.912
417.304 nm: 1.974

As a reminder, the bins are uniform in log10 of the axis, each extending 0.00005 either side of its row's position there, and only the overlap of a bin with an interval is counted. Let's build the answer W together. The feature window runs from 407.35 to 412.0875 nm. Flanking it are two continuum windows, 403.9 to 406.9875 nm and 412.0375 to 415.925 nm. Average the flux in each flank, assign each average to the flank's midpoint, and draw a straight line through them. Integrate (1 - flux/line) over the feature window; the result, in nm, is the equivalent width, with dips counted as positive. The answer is 0.40 nm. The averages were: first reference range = 2.16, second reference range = 2.1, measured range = 1.95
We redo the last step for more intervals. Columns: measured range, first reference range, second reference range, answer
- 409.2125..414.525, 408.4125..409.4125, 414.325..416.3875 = 0.31 nm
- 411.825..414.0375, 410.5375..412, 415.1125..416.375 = -0.14 nm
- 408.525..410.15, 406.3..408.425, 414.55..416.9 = 0.21 nm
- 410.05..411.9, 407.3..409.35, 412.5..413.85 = 0.14 nm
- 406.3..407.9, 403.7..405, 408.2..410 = 0.00 nm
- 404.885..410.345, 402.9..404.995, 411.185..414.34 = 0.28 nm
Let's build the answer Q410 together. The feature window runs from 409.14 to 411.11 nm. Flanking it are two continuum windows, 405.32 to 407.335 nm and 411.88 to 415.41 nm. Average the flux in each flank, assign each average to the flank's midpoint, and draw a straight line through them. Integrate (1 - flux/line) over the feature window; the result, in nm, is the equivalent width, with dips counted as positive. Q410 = 0.34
